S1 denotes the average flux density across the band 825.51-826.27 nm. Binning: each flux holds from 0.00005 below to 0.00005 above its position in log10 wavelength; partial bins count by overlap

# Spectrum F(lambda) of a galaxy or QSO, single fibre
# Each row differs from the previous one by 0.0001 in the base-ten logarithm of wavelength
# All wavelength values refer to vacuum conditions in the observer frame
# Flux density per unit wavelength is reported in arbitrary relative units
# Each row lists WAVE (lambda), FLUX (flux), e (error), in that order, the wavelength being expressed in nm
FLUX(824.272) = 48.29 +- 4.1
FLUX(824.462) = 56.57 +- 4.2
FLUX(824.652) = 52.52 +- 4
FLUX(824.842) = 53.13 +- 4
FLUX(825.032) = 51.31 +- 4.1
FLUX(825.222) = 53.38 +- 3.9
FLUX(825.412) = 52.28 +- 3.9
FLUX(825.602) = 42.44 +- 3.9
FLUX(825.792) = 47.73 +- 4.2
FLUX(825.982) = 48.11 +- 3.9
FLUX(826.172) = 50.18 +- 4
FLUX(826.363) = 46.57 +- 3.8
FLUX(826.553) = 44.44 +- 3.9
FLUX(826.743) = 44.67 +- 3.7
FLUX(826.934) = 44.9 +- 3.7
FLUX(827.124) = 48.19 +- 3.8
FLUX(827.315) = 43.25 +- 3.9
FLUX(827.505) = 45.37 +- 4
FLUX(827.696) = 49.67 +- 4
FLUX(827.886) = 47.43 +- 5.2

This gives 47.1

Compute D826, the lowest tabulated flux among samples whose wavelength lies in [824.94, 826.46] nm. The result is 42.44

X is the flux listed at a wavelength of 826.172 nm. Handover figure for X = 50.18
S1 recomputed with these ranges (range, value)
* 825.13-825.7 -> 49.4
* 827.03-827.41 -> 45.7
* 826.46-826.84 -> 44.5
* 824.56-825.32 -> 52.6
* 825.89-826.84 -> 46.8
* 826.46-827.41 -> 45.1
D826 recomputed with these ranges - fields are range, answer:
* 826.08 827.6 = 43.25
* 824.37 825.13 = 51.31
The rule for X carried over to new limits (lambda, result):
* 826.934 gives 44.9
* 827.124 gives 48.19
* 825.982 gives 48.11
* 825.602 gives 42.44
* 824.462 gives 56.57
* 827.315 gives 43.25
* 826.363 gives 46.57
